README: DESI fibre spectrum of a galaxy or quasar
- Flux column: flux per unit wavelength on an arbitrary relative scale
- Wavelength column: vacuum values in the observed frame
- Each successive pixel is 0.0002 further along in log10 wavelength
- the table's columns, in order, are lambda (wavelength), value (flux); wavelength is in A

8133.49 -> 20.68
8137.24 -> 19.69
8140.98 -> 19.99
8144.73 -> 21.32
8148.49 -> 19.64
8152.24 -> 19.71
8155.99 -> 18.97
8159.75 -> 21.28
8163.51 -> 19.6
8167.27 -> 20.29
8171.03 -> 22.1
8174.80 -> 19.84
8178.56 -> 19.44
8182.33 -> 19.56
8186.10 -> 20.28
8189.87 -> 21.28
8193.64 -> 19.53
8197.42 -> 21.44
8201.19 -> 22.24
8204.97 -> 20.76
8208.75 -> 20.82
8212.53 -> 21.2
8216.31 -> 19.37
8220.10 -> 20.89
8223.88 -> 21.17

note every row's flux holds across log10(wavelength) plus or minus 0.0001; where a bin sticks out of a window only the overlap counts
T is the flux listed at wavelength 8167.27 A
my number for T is 20.29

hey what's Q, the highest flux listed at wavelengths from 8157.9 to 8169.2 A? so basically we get 21.28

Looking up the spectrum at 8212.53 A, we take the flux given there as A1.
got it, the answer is 21.2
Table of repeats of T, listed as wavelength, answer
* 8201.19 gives 22.24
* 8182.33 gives 19.56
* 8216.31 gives 19.37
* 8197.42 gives 21.44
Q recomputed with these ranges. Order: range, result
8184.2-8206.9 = 22.24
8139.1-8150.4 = 21.32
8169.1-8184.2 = 22.1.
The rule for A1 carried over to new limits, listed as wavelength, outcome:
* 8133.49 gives 20.68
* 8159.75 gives 21.28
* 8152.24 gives 19.71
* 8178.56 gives 19.44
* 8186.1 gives 20.28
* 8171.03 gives 22.1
